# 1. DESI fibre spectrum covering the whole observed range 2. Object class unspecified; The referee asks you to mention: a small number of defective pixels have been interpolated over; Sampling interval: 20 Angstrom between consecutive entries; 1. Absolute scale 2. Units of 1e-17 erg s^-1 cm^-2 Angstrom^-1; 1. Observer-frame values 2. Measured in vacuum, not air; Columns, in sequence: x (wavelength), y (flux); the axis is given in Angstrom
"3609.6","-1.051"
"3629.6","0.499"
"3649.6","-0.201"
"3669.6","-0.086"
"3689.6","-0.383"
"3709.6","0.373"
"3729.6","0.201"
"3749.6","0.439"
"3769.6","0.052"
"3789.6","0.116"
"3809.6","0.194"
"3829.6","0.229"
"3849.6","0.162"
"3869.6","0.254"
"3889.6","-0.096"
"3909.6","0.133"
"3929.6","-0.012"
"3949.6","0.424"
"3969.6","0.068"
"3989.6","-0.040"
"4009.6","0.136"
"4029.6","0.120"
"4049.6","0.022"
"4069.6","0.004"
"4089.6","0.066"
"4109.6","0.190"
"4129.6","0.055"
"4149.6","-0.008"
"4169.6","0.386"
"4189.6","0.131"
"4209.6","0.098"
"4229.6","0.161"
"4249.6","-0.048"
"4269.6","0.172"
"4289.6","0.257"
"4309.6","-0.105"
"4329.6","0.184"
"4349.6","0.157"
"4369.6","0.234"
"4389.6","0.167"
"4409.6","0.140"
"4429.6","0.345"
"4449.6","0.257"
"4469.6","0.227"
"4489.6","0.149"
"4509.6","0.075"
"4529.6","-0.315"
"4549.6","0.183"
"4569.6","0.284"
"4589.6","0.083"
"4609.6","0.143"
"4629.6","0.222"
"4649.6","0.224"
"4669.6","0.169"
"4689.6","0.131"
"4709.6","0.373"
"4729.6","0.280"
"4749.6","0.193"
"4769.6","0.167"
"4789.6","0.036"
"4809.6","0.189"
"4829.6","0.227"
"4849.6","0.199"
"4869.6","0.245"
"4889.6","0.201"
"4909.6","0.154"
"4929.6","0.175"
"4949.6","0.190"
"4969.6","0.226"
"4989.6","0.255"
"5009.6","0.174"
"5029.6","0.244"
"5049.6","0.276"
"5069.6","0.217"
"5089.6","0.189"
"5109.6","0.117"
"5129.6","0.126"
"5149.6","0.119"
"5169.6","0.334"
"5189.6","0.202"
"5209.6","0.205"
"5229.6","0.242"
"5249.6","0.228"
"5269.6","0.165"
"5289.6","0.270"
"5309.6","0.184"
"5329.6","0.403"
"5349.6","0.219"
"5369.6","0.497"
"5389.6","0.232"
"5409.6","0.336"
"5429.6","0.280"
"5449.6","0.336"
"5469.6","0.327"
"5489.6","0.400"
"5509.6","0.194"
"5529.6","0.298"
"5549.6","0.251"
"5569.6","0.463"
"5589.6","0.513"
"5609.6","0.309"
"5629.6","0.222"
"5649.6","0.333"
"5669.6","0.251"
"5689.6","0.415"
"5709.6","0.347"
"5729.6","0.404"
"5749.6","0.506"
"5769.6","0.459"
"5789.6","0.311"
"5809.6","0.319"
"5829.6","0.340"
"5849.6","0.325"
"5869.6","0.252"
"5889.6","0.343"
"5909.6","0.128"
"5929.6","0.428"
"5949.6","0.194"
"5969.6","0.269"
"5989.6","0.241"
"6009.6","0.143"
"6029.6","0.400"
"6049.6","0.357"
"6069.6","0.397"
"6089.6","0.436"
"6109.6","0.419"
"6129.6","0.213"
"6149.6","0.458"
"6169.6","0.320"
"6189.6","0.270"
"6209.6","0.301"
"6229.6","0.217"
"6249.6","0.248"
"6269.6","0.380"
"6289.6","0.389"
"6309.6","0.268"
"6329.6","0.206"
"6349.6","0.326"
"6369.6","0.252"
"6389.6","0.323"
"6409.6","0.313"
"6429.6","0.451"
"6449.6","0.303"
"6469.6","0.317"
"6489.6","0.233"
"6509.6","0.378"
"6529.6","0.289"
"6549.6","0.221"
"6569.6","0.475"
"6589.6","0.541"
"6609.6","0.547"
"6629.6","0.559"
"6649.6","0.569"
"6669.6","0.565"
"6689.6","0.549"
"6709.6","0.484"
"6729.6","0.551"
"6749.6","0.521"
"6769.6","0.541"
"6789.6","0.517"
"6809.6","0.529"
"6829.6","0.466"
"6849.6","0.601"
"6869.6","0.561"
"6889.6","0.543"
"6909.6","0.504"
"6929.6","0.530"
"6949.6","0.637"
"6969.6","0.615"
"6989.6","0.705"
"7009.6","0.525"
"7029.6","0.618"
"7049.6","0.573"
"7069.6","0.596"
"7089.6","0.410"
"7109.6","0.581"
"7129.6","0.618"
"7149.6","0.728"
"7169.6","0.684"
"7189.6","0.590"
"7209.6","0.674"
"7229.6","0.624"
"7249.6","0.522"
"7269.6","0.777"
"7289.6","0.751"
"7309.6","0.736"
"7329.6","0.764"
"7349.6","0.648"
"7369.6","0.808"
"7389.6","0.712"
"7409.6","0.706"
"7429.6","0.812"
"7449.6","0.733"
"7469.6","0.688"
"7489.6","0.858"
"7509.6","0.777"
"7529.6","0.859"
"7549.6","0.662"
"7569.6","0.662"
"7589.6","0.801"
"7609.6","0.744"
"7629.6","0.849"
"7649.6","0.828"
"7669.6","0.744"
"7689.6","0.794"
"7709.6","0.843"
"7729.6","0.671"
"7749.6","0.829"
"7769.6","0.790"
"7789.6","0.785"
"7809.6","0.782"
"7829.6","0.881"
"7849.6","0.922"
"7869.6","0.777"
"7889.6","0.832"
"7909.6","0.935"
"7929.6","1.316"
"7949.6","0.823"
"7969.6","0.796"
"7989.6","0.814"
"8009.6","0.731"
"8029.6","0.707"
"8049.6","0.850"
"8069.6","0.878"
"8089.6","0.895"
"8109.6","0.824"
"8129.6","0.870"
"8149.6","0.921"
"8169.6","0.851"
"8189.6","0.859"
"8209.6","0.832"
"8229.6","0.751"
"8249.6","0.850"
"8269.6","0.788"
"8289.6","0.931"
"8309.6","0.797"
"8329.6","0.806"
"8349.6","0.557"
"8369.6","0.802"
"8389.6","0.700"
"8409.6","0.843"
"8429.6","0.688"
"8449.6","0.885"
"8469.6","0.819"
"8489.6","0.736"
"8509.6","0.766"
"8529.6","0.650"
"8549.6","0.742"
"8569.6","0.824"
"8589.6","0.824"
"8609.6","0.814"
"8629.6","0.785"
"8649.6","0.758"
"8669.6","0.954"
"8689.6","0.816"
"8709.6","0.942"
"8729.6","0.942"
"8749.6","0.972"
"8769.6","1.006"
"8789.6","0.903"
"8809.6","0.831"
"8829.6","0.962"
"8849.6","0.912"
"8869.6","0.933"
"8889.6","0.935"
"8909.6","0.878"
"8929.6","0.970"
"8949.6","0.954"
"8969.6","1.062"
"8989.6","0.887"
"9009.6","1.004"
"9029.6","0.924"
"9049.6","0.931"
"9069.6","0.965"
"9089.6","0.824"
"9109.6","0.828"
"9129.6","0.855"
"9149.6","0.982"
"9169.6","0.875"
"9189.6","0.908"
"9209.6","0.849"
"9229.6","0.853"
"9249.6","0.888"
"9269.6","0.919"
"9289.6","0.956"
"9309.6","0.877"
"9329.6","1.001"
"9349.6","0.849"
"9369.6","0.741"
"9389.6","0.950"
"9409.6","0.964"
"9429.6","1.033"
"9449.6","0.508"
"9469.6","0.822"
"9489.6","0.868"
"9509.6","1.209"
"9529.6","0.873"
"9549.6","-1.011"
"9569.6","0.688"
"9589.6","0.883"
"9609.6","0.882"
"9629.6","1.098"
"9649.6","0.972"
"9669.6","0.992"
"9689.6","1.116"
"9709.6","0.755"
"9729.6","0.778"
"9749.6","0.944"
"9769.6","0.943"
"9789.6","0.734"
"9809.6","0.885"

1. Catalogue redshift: 0.65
